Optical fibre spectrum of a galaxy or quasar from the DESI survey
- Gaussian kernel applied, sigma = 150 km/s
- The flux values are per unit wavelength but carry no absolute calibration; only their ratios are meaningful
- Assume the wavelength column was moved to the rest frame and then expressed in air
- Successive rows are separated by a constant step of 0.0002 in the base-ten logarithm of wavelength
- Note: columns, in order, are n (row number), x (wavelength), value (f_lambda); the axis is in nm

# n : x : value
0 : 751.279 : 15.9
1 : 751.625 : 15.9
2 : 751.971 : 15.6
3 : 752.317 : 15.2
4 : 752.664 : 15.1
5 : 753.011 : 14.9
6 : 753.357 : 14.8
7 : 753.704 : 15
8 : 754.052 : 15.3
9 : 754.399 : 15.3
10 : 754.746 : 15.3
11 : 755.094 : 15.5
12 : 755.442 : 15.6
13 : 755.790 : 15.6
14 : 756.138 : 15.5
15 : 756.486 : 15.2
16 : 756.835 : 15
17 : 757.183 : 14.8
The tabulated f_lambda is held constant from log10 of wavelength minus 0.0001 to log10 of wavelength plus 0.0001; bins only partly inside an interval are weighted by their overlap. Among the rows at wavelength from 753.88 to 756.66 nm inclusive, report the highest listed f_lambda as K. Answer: 15.6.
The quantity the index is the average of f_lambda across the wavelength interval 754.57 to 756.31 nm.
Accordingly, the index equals 15.5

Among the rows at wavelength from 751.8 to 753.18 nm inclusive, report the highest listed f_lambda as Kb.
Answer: 15.6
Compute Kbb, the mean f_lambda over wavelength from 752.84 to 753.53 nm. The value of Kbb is 14.9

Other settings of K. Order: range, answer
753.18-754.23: 15.3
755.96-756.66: 15.5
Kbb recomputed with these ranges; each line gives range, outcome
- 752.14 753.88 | 15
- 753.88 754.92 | 15.3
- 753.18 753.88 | 14.9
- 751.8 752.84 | 15.3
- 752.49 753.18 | 15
